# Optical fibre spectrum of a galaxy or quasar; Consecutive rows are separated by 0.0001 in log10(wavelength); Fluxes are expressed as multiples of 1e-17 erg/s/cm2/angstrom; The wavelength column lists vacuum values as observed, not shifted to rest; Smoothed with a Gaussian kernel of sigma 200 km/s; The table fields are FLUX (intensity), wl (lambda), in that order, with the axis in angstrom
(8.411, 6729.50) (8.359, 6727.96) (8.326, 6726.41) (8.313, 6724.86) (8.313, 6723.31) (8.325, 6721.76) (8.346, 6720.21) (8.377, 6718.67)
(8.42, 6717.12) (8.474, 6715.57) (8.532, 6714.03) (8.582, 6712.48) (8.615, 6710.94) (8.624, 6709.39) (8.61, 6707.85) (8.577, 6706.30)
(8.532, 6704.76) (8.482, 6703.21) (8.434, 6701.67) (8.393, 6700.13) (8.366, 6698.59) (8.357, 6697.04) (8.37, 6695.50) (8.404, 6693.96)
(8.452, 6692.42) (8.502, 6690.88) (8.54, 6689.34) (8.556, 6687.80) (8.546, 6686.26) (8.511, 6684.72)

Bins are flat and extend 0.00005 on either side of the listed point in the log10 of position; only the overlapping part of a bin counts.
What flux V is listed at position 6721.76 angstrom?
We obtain 8.325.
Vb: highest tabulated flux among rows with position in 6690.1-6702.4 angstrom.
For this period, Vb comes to 8.502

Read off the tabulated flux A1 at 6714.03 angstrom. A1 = 8.532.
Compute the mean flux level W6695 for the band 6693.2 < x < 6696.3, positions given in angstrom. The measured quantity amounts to 8.4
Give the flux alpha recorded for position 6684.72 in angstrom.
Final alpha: 8.511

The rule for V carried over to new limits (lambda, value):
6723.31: 8.313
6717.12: 8.42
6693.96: 8.404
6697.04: 8.357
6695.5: 8.37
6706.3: 8.577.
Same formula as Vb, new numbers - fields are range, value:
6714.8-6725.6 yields 8.474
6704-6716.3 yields 8.624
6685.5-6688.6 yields 8.556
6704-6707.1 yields 8.577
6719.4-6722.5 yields 8.346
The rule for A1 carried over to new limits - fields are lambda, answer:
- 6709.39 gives 8.624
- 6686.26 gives 8.546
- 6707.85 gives 8.61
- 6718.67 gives 8.377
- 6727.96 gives 8.359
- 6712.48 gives 8.582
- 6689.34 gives 8.54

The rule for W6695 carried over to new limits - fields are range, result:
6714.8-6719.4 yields 8.42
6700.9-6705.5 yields 8.48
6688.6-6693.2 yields 8.5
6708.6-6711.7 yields 8.62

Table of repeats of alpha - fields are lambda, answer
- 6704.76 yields 8.532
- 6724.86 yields 8.313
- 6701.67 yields 8.434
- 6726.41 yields 8.326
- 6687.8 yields 8.556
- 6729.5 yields 8.411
